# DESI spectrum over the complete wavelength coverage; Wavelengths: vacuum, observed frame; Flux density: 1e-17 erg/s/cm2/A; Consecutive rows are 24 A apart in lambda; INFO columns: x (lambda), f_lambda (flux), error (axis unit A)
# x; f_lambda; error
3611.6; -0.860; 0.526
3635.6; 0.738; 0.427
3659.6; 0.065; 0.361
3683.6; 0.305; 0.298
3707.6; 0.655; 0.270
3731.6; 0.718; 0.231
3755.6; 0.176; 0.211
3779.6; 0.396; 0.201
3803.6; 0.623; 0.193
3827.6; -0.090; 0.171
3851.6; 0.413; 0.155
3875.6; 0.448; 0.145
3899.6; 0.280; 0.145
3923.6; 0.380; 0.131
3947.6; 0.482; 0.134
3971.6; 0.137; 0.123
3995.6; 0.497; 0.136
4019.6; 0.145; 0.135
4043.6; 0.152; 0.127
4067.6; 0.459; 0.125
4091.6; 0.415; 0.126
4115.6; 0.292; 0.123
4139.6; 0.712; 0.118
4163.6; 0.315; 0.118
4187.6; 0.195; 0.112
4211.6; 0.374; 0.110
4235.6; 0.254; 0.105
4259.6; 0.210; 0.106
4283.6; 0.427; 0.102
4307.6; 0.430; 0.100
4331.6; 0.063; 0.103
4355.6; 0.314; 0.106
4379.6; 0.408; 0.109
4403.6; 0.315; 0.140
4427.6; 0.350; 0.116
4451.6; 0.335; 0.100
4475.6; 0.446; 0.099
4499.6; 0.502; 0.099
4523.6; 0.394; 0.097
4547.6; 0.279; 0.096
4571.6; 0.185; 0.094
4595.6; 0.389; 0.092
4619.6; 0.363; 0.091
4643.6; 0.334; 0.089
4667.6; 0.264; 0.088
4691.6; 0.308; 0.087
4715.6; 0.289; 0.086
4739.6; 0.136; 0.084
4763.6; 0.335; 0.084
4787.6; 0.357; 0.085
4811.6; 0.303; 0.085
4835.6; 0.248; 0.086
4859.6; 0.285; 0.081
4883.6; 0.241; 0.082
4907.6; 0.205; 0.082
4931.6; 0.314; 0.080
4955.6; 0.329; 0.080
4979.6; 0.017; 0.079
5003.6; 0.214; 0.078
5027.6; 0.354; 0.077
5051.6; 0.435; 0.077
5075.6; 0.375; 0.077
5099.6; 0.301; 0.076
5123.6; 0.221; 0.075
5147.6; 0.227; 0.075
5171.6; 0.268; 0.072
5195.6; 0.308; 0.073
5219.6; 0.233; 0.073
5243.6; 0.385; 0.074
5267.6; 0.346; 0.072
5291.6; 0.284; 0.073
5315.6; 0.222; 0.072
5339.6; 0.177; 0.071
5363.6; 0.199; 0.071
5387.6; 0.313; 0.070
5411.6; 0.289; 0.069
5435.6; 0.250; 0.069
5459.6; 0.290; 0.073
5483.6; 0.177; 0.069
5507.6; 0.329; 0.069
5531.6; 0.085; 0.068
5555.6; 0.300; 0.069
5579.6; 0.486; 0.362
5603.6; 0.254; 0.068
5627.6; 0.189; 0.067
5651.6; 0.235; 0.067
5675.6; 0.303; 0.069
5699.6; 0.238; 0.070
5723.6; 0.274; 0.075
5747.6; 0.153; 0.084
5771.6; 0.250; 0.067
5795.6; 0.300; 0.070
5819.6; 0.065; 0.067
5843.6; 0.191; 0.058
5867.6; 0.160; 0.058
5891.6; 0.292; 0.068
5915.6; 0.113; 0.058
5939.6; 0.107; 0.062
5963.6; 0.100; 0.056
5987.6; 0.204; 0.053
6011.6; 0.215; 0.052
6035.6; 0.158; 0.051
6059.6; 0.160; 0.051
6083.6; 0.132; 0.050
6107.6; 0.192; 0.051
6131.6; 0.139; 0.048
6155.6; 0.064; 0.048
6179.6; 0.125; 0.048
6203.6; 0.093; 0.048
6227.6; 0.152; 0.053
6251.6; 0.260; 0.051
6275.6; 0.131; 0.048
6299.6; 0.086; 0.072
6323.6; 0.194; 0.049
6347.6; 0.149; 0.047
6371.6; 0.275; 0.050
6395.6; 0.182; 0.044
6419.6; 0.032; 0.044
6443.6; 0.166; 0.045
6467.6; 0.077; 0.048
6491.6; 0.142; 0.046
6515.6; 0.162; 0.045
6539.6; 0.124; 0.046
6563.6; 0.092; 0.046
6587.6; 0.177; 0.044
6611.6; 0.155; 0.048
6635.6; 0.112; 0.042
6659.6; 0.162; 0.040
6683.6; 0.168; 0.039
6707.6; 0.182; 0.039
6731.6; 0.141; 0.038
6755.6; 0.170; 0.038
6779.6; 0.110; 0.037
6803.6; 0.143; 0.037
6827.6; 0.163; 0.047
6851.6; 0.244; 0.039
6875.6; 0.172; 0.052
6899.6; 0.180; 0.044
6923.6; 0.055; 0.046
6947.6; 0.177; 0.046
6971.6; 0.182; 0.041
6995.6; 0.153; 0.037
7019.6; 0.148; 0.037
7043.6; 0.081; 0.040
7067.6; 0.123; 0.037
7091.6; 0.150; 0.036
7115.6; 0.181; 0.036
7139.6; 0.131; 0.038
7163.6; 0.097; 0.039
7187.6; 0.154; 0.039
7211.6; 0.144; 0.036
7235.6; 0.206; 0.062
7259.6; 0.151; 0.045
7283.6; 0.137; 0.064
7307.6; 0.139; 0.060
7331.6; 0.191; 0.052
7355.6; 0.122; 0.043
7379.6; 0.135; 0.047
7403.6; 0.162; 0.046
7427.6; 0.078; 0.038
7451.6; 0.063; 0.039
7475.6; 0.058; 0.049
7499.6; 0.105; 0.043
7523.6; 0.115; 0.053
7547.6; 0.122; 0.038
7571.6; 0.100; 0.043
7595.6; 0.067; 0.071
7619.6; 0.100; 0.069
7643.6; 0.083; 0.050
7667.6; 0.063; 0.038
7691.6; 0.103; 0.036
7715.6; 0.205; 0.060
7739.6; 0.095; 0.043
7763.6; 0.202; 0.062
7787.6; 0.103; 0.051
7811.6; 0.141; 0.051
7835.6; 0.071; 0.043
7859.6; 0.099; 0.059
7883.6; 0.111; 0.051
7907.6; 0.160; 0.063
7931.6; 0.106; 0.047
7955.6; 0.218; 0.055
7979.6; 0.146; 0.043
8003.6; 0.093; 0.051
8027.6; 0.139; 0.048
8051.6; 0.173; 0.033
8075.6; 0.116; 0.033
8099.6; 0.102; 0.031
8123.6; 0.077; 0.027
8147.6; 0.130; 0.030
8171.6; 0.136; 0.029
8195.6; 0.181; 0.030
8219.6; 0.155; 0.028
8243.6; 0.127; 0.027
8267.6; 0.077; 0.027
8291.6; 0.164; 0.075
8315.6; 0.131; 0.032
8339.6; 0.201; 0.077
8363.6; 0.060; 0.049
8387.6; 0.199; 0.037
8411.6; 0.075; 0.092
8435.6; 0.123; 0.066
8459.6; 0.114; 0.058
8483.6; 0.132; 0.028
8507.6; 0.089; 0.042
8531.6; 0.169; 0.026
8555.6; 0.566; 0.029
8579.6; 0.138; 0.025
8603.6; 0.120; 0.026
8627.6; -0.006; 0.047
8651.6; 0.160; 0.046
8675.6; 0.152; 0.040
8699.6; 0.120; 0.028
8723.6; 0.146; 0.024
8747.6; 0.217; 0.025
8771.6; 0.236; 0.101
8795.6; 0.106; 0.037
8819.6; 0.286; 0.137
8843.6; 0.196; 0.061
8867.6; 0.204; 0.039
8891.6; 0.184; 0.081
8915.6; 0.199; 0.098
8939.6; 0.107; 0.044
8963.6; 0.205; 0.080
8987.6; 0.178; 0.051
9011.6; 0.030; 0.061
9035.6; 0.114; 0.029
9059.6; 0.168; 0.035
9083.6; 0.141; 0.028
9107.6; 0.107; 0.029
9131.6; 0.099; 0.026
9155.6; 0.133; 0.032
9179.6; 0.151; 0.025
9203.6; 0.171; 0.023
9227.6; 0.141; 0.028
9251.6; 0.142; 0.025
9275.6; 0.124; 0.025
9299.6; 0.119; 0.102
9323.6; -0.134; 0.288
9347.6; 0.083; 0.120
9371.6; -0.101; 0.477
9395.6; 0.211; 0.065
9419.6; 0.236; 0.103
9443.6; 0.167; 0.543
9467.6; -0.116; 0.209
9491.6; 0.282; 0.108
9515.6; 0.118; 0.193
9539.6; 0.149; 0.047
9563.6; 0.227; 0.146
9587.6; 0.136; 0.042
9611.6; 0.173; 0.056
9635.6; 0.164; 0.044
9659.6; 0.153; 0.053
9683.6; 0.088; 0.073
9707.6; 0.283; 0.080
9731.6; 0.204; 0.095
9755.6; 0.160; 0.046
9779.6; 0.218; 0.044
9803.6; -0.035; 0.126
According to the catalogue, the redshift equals 1.293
